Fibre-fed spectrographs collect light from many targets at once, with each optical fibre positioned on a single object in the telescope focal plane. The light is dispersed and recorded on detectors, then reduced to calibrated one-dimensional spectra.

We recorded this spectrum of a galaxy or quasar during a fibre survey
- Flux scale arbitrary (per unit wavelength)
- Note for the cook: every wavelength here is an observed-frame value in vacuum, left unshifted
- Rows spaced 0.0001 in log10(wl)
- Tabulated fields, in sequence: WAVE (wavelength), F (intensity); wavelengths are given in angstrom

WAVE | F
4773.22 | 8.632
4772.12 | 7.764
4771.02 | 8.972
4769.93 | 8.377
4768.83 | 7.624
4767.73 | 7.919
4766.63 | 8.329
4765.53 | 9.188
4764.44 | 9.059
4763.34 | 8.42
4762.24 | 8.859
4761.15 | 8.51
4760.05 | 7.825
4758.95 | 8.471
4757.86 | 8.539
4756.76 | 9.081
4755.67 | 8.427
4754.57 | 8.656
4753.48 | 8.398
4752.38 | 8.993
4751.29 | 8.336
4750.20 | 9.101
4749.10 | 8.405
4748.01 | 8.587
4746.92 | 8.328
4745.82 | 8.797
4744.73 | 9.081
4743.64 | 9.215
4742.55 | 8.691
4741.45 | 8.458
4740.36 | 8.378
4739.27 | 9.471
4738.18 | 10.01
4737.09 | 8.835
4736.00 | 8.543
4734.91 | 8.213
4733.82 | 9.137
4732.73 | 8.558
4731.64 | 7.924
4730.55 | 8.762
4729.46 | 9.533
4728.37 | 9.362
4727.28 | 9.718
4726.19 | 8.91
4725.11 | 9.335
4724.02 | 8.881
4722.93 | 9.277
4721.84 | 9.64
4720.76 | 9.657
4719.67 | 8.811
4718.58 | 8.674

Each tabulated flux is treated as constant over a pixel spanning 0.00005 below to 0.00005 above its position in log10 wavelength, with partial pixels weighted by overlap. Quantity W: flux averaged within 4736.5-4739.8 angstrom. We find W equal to 9.43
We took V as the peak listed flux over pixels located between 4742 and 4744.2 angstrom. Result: 9.215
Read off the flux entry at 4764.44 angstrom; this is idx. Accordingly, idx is 9.059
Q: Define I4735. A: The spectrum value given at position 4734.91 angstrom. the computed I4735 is 8.213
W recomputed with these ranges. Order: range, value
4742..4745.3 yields 9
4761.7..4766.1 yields 8.88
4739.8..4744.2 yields 8.69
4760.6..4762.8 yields 8.69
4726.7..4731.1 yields 9.33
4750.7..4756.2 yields 8.57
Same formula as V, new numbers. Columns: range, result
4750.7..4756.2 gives 8.993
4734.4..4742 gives 10.01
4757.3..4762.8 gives 8.859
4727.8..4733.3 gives 9.533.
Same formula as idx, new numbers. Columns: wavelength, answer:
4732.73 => 8.558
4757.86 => 8.539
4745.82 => 8.797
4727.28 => 9.718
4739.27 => 9.471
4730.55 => 8.762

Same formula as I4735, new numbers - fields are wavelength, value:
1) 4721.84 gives 9.64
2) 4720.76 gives 9.657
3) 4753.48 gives 8.398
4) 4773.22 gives 8.632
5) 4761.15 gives 8.51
